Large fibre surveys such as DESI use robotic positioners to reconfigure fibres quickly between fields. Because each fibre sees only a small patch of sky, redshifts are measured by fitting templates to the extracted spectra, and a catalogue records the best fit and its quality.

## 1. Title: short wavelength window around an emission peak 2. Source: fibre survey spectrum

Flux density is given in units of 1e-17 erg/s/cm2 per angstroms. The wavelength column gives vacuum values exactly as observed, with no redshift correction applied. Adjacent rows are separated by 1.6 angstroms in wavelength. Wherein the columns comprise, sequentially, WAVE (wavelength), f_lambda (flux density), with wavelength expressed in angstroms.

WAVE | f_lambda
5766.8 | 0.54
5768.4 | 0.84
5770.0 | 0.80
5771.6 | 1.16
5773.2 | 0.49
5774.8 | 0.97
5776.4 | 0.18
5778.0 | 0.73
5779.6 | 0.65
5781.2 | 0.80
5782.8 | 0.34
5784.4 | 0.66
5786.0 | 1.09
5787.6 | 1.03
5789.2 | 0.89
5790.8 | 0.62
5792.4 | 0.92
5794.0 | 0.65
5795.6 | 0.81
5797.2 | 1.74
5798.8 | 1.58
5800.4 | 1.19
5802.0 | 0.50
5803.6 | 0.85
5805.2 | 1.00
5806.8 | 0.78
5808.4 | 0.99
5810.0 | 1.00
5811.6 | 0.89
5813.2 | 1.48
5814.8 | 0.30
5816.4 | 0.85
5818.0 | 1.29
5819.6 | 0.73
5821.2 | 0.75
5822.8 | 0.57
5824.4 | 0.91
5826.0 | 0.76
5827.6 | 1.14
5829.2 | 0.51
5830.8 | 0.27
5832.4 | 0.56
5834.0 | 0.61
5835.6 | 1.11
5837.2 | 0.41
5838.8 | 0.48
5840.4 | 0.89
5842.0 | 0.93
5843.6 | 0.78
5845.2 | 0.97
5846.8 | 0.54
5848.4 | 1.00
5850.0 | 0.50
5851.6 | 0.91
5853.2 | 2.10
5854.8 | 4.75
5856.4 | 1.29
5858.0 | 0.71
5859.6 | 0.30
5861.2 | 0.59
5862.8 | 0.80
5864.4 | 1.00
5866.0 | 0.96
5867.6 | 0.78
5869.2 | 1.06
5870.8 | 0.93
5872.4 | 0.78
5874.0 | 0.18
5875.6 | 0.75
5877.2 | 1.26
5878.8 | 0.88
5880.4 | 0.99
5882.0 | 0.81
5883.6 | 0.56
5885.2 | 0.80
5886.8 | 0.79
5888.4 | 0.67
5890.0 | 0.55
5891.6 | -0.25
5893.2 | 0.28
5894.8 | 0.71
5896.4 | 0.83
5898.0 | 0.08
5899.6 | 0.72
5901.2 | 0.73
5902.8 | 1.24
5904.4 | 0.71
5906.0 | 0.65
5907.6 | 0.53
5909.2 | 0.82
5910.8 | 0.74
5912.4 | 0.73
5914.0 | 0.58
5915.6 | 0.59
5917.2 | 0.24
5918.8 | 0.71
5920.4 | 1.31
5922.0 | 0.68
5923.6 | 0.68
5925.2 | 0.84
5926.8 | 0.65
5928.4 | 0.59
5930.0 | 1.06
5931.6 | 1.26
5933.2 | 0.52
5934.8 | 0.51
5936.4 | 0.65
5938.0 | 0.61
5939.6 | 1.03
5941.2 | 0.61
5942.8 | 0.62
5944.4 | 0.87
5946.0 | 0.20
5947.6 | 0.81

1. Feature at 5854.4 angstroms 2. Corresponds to [O III]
